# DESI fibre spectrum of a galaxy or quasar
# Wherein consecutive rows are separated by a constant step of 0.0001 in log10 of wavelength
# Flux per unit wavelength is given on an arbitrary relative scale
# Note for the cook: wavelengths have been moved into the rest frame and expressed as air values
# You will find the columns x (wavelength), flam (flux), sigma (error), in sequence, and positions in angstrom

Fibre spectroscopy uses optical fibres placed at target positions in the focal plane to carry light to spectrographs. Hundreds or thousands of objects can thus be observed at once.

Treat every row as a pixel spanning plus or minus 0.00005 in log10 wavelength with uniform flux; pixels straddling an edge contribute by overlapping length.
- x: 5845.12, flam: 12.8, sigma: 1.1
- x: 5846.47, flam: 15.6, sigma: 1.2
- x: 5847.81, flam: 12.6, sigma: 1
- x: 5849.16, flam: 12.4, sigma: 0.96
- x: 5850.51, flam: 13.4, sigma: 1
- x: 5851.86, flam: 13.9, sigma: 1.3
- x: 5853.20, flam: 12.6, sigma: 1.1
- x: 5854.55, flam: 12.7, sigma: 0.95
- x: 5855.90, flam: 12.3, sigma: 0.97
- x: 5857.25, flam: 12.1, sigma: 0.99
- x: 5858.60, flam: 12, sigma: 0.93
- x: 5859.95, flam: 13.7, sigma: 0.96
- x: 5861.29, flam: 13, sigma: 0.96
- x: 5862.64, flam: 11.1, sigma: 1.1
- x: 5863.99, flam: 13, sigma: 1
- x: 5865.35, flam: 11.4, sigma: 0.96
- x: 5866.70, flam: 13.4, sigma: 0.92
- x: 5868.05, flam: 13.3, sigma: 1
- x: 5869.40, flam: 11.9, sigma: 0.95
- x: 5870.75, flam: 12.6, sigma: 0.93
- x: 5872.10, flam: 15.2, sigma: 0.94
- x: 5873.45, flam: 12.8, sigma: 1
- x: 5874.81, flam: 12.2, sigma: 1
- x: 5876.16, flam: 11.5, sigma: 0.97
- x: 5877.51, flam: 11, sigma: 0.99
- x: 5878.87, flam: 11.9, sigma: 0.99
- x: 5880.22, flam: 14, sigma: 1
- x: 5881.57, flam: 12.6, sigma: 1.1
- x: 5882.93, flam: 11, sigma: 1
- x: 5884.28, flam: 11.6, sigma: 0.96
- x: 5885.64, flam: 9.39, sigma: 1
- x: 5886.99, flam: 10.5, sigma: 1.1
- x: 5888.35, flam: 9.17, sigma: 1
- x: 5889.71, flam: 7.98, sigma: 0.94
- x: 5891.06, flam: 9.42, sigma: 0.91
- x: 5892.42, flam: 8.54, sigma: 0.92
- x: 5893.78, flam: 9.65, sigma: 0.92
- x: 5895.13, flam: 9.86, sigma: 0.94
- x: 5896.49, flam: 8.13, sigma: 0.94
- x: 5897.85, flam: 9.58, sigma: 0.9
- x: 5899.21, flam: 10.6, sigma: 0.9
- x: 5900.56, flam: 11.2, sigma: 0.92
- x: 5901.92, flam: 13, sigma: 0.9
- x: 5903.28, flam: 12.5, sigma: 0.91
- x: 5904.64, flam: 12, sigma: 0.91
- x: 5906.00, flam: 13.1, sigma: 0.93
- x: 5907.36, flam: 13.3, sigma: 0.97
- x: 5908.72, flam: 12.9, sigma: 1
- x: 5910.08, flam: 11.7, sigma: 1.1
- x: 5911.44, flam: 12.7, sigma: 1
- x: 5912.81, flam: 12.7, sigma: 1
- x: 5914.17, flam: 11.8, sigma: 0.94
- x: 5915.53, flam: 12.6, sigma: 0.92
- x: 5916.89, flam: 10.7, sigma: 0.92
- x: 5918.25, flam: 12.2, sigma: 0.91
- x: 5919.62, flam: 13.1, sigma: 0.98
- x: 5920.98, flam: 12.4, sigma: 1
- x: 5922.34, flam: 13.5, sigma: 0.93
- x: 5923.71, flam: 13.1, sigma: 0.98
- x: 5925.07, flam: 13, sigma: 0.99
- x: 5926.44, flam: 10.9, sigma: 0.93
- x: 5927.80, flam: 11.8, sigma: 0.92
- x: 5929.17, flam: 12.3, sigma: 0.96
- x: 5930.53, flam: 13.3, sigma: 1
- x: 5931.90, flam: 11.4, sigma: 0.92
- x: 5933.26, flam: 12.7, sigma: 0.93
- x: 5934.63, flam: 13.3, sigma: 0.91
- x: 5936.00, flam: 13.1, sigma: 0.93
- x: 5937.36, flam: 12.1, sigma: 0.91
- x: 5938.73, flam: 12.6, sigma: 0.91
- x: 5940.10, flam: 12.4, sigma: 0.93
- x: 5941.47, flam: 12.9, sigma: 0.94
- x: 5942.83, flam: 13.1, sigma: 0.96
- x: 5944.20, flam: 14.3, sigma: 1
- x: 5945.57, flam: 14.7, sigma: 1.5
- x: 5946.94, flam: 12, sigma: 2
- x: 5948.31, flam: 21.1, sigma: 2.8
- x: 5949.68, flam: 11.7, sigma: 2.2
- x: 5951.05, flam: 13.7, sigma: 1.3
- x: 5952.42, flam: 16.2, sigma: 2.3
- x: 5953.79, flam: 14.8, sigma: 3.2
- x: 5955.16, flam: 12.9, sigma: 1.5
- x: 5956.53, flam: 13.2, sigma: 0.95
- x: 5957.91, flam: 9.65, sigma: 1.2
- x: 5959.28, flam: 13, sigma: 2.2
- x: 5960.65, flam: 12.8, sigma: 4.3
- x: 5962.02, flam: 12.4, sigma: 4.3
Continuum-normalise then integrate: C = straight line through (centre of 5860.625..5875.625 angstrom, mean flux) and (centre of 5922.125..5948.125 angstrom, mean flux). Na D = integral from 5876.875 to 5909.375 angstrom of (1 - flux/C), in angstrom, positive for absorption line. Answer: 4.6 angstrom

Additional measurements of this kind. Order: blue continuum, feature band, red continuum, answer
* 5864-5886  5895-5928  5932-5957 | 2.7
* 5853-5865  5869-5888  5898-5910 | 0.6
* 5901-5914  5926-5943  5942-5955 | 1.7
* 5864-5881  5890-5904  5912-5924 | 2.6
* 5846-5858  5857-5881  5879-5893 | -1.7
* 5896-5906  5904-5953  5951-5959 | -2.6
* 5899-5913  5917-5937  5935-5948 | 0.6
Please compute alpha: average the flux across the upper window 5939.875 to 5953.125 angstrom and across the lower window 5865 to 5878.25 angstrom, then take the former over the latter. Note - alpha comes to 1.1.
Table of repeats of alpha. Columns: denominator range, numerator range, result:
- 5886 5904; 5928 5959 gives 1.33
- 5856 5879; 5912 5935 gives 0.99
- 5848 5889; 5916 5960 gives 1.06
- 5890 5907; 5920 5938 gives 1.18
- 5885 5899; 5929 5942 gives 1.36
